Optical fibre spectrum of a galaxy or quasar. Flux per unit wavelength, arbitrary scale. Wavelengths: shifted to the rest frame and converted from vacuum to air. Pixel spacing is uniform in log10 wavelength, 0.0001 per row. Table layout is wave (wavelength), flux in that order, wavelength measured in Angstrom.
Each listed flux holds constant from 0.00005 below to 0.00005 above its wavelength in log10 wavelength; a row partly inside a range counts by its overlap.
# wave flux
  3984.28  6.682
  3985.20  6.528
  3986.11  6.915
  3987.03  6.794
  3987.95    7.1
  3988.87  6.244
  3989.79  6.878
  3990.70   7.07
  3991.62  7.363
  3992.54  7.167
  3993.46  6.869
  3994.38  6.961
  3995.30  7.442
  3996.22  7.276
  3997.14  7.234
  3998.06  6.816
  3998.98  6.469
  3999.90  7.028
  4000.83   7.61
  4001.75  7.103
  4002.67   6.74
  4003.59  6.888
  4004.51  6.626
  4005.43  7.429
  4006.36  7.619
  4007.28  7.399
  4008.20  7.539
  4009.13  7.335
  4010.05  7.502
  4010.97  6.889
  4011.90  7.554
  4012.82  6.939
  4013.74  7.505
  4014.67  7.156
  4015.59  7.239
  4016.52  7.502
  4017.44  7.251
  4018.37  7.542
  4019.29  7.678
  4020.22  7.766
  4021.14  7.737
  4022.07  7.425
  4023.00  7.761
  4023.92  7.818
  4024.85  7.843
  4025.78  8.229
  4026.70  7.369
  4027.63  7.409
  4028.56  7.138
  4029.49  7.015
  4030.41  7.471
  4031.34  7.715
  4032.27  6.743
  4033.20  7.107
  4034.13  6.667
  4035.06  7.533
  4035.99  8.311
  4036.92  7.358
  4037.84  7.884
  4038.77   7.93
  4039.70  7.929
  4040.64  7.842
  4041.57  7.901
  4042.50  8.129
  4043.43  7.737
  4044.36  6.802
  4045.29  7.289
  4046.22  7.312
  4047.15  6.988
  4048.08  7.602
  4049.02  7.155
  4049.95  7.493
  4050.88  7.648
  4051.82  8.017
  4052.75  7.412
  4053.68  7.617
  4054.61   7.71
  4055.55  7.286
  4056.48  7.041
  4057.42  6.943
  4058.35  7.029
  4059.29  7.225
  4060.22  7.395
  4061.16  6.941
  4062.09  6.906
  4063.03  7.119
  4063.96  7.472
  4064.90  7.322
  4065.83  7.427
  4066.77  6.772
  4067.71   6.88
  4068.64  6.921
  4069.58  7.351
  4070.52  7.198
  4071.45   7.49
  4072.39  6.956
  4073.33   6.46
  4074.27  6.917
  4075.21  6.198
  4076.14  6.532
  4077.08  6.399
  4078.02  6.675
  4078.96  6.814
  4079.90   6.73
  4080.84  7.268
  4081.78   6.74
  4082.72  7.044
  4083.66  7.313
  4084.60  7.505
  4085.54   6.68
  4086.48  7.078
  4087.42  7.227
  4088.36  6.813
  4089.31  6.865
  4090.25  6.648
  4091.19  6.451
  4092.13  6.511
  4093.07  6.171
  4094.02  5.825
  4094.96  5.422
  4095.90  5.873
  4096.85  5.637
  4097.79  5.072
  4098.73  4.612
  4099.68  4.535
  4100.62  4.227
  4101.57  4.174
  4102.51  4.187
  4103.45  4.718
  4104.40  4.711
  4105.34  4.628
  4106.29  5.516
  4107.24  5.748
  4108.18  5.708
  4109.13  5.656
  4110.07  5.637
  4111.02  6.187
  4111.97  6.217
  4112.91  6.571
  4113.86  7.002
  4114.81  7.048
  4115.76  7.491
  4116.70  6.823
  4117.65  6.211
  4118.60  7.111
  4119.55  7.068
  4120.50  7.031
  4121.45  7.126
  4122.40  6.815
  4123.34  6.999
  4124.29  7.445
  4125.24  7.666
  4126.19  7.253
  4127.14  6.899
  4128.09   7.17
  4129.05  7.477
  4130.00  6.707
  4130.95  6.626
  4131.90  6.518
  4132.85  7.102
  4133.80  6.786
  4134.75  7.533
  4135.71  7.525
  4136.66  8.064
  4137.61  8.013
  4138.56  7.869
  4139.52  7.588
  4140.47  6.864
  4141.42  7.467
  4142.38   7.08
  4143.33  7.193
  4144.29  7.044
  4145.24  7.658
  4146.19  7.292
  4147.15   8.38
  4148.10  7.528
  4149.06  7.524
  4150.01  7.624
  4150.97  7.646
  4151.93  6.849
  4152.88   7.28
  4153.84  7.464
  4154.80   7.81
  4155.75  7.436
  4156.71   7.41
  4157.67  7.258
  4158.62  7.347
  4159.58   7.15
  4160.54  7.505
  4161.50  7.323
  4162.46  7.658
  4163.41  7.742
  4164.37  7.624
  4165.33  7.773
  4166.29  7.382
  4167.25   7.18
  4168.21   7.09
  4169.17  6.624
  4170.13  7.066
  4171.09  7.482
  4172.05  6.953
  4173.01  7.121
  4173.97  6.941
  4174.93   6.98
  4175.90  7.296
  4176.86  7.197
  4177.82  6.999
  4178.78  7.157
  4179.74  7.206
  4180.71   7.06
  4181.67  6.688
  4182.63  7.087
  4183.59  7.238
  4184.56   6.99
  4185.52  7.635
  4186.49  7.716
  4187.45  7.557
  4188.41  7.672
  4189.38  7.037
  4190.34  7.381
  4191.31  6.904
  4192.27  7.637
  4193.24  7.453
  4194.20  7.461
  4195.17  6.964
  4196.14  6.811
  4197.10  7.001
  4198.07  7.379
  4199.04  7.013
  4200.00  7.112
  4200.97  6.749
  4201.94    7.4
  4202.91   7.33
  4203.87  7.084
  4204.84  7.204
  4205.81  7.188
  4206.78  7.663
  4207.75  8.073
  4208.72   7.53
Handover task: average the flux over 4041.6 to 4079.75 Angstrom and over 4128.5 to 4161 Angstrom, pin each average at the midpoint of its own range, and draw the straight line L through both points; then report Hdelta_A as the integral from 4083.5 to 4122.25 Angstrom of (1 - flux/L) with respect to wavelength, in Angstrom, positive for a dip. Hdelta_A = 6.39 Angstrom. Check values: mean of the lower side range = 7.17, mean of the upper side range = 7.37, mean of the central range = 6.07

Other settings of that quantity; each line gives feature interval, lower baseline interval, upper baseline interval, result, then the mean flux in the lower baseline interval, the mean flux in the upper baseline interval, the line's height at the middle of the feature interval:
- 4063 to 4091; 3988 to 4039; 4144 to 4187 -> 1.4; 7.31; 7.32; 7.31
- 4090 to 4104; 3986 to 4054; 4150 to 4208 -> 3.8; 7.35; 7.27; 7.31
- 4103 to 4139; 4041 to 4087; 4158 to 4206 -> 2.5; 7.16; 7.23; 7.2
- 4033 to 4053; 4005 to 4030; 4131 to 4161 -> -0.3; 7.47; 7.4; 7.45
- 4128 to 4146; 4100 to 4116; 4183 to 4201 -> -3.3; 5.58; 7.26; 6.16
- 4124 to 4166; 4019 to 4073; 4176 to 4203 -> -0.7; 7.41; 7.21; 7.27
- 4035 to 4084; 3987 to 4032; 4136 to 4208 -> 0.3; 7.28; 7.33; 7.29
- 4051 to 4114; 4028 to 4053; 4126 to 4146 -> 7.9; 7.49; 7.26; 7.39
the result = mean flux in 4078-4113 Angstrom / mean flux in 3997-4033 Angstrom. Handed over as 0.81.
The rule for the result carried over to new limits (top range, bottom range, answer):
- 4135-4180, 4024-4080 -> 1.01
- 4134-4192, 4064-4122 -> 1.16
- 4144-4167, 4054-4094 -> 1.08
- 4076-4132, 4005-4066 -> 0.85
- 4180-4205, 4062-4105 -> 1.13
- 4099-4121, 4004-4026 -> 0.78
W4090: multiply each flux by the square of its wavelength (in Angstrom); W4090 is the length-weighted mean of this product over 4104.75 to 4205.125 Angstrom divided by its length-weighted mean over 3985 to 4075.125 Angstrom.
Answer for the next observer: 1.04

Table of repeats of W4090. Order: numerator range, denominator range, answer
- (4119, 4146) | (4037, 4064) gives 1.01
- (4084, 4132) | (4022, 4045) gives 0.86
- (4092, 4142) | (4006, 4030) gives 0.90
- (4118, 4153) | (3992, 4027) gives 1.06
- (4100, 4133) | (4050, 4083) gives 0.91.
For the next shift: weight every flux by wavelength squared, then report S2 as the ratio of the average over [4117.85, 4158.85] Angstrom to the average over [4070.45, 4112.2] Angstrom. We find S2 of 1.2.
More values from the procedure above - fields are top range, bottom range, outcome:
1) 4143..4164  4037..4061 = 1.05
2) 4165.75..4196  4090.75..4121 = 1.28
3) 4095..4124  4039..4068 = 0.82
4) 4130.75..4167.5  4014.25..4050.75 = 1.05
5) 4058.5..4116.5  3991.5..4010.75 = 0.93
